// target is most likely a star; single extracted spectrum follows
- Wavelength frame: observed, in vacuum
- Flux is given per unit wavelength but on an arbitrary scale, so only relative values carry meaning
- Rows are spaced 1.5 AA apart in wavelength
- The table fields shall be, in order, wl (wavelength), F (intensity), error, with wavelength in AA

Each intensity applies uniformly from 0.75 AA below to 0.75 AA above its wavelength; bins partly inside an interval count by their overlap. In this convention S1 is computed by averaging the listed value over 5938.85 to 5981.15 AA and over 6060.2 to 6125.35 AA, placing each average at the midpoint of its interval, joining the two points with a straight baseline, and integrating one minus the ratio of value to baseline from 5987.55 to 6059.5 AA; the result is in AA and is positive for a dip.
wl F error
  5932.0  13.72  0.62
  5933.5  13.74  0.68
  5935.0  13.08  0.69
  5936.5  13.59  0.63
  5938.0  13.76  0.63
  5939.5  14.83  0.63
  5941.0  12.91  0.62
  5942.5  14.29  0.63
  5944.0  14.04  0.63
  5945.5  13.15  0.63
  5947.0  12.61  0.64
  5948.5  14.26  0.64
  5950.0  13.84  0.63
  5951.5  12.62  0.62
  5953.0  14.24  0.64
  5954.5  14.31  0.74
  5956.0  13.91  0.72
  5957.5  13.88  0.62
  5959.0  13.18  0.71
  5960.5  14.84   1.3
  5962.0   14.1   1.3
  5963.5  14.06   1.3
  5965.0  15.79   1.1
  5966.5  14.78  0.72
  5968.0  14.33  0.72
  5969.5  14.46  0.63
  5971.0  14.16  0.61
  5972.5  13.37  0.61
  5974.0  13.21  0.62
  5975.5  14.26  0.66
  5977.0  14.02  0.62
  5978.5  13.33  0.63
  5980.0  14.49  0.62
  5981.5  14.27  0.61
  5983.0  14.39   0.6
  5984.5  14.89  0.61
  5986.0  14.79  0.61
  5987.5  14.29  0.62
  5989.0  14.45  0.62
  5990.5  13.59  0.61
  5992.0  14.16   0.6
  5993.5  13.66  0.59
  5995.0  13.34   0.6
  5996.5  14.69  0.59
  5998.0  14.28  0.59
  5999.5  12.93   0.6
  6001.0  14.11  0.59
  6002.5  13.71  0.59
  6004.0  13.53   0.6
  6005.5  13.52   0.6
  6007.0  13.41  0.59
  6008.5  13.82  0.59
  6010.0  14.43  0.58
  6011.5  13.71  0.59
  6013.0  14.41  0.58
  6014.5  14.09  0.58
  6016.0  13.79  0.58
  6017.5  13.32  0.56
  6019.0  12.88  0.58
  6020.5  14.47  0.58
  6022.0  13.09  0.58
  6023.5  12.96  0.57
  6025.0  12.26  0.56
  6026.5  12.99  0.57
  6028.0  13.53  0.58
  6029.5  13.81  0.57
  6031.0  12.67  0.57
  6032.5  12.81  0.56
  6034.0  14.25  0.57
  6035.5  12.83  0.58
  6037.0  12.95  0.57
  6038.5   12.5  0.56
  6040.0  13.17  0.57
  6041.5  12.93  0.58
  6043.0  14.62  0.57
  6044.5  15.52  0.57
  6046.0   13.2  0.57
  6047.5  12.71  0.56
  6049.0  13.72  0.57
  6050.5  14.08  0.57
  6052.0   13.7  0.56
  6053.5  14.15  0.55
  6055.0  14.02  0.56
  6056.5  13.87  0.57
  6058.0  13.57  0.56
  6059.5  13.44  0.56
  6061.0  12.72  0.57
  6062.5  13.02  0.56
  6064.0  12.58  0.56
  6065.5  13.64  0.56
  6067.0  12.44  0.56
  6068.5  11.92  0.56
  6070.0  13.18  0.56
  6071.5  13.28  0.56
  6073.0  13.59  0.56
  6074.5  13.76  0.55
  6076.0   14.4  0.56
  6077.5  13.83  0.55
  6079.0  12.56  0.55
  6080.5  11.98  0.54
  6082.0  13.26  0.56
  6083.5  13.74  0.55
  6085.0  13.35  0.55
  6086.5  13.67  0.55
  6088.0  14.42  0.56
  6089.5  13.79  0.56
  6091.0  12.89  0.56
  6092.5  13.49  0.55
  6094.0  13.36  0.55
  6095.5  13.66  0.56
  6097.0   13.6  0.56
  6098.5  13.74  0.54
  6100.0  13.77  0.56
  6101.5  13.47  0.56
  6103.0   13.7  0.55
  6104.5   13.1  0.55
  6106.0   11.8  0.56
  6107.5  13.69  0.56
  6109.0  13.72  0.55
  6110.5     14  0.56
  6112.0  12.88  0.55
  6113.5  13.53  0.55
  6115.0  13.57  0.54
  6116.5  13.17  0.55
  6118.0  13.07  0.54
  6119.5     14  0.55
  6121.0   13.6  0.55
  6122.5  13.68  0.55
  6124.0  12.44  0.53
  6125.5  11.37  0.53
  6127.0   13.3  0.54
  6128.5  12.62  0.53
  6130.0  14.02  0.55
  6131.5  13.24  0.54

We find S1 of 0.2 AA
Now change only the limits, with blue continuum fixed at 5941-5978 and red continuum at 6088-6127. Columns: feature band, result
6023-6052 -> 0.60 AA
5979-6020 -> -0.49 AA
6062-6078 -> 0.31 AA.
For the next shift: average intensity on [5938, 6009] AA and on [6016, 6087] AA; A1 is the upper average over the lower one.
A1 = 1.0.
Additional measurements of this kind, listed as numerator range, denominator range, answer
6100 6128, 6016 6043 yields 1.00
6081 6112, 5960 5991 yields 0.94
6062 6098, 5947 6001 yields 0.95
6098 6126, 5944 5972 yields 0.95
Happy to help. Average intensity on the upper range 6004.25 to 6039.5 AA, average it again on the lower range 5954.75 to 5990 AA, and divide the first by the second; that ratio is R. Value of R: 0.94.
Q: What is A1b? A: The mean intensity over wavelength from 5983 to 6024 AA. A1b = 13.9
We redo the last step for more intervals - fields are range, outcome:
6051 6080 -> 13.3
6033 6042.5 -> 13.1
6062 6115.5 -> 13.3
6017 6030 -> 13.2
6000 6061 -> 13.6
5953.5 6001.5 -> 14.1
